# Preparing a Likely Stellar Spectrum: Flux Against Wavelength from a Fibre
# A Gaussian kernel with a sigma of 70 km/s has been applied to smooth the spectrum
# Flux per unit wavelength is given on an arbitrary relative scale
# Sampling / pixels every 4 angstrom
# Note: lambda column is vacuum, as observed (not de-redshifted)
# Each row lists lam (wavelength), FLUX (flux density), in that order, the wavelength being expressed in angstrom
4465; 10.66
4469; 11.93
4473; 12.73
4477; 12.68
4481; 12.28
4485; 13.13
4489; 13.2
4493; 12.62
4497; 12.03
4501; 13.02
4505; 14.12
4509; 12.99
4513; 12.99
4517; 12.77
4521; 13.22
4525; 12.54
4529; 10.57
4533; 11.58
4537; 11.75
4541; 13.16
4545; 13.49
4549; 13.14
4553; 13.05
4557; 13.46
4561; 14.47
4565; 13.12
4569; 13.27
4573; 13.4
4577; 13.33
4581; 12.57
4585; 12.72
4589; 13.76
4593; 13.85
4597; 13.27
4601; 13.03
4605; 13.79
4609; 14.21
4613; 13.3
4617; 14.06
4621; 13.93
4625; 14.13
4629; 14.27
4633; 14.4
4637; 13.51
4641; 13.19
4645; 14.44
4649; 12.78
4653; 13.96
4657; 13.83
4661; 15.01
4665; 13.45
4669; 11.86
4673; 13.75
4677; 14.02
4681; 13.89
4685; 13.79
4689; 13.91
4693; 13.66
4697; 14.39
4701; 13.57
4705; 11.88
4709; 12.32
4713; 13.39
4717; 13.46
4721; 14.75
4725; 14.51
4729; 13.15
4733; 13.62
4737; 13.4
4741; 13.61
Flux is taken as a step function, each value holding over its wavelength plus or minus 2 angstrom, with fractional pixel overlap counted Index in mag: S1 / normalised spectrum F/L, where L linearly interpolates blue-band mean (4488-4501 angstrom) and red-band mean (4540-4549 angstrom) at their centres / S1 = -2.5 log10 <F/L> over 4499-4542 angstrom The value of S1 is 0.03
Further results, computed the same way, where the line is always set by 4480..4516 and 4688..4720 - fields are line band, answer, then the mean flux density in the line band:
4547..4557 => -0.01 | 13.2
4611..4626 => -0.05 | 13.8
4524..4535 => 0.14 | 11.5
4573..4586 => 0.01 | 13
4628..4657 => -0.04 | 13.8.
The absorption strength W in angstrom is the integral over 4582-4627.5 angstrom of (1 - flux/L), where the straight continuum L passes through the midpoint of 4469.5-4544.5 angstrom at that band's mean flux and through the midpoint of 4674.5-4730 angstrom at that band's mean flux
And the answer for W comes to -1.7 angstrom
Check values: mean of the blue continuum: 12.6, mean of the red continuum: 13.6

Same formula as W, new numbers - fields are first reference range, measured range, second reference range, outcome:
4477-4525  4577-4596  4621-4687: 0.2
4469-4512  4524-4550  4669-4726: 1.5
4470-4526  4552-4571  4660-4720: -0.6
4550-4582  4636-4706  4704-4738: -1.2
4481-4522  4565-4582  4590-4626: 0.4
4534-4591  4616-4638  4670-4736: -1.2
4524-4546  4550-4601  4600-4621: -1.5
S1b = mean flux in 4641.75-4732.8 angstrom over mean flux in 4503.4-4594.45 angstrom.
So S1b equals 1.0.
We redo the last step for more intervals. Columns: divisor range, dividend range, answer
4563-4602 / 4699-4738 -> 1.01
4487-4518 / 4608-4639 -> 1.08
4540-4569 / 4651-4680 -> 1.02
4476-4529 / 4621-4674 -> 1.07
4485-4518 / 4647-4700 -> 1.06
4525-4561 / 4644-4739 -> 1.08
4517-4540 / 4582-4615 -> 1.12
